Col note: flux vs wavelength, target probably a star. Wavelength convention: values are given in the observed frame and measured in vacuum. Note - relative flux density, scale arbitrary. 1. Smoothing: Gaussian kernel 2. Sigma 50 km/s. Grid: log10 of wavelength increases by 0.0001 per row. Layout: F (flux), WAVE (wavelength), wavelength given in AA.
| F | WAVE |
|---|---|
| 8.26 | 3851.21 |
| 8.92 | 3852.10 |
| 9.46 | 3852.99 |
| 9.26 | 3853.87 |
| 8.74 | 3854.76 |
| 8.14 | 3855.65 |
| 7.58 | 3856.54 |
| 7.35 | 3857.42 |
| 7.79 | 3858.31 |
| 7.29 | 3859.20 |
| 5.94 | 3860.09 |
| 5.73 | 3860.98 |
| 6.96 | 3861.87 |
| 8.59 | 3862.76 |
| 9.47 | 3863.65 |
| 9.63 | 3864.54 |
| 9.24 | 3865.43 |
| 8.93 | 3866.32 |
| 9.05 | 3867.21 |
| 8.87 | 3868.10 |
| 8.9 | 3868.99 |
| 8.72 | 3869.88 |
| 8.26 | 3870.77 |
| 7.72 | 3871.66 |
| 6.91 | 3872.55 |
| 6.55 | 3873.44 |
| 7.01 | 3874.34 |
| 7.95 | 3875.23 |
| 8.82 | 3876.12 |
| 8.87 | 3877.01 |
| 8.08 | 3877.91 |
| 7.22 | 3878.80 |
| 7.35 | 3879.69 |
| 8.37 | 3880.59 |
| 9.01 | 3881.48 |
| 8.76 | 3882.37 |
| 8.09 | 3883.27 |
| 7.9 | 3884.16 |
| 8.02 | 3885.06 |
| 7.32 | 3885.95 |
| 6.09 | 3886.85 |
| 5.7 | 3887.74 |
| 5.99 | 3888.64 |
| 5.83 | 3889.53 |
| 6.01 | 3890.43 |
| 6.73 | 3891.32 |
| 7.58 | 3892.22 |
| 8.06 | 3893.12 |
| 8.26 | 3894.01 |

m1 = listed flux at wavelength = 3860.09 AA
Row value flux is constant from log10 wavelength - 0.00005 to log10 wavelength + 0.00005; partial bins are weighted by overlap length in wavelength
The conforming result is 5.94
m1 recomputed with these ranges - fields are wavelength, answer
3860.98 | 5.73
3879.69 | 7.35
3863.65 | 9.47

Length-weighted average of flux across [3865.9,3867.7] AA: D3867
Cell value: 8.99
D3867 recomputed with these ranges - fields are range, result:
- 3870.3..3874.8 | 7.3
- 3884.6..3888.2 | 6.77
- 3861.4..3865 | 8.64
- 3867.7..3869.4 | 8.89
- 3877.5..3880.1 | 7.56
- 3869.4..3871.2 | 8.51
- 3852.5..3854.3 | 9.37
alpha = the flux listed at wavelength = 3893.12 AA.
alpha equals 8.06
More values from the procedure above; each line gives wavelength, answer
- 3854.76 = 8.74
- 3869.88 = 8.72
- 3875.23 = 7.95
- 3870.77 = 8.26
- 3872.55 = 6.91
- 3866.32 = 8.93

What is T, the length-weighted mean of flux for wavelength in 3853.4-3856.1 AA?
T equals 8.72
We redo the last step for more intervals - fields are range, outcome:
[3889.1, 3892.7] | 6.54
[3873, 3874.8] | 6.77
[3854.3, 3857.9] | 7.95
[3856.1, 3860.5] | 7.21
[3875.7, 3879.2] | 8.25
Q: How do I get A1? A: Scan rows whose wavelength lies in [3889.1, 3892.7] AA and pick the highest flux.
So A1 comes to 7.58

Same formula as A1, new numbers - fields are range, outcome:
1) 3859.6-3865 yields 9.63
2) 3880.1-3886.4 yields 9.01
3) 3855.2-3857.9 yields 8.14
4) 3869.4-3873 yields 8.72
